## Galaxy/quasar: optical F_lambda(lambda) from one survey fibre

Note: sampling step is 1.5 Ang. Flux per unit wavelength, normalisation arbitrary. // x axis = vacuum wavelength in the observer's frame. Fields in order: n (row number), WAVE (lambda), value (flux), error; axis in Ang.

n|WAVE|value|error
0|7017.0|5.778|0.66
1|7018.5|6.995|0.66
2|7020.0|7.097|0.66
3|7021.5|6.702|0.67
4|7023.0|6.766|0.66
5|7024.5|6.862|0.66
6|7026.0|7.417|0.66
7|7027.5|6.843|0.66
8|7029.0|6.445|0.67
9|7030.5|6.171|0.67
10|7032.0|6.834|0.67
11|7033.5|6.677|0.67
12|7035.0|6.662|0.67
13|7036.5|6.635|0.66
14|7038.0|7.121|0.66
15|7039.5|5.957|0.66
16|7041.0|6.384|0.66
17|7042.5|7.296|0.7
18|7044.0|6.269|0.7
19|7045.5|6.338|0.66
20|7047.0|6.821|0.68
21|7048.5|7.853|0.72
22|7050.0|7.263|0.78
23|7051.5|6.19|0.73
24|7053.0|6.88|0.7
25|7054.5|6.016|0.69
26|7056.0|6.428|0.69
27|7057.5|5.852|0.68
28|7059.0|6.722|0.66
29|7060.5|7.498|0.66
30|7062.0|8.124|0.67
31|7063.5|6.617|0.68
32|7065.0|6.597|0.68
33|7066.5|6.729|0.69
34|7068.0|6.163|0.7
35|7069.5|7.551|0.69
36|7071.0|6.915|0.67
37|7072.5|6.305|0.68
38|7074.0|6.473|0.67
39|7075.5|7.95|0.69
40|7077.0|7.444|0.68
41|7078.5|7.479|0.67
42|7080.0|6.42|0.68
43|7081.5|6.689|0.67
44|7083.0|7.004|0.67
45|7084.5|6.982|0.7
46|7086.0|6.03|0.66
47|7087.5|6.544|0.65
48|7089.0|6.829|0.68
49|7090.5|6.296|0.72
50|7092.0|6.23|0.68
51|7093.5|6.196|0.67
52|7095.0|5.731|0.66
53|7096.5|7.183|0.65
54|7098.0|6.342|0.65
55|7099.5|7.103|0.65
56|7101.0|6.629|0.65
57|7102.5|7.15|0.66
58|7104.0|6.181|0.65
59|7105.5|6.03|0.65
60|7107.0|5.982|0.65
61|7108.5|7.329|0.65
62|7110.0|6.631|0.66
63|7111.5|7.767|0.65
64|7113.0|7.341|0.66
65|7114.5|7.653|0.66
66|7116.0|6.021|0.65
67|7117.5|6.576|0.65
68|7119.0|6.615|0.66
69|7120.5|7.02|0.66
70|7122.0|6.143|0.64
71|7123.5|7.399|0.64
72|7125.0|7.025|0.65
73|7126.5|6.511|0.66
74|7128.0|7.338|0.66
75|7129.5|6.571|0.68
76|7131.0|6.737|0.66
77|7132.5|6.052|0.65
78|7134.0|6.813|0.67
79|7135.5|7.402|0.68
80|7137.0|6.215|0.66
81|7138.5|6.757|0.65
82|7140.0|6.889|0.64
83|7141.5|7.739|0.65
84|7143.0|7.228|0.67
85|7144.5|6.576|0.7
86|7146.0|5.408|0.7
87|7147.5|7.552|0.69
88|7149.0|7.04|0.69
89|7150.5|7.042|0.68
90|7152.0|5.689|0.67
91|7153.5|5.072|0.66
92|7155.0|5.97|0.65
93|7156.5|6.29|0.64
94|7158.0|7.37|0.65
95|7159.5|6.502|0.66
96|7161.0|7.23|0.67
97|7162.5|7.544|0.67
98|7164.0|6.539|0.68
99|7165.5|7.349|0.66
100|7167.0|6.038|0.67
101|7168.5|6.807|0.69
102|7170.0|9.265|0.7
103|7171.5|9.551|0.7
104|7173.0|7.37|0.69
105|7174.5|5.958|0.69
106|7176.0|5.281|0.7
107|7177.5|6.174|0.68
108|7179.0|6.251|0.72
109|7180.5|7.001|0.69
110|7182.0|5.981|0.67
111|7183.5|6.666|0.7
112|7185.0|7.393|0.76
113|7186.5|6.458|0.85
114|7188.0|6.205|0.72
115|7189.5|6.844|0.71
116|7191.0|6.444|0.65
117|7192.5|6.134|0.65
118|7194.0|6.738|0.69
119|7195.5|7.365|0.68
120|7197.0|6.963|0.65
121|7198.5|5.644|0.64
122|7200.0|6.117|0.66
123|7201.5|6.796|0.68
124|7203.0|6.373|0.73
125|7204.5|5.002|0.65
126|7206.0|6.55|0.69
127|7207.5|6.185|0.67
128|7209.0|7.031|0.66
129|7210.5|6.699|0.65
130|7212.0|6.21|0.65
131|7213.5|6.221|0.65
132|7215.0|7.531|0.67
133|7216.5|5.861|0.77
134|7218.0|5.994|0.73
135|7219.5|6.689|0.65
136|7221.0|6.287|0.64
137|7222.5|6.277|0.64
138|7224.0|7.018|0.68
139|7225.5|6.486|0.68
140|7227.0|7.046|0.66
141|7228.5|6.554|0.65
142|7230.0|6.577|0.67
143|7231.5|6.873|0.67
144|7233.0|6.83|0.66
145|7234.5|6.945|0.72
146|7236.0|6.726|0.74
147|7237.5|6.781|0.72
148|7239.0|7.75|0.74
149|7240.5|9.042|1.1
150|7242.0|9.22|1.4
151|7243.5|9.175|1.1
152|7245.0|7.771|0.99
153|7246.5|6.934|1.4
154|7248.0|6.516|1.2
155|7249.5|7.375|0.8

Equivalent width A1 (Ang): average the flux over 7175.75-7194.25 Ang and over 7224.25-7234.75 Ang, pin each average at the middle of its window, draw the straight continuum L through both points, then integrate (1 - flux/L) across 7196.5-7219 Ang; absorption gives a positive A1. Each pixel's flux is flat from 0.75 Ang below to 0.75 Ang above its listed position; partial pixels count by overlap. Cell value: 0.91 Ang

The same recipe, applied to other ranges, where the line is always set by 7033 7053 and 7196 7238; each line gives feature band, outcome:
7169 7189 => -0.99 Ang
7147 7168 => -0.20 Ang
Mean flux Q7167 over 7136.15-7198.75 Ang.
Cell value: 6.74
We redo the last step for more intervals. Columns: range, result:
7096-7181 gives 6.79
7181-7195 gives 6.56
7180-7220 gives 6.48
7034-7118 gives 6.74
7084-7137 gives 6.69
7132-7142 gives 6.84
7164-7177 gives 7.14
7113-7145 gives 6.84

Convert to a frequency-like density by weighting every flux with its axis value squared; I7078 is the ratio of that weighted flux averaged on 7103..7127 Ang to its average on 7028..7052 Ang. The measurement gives 1.0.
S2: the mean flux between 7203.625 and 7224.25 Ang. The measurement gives 6.38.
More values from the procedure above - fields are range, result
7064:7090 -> 6.82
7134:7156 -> 6.62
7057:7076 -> 6.88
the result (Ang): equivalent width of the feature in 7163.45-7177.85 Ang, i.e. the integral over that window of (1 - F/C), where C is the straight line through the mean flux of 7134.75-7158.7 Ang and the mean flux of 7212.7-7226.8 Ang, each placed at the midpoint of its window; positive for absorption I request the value -1.0 Ang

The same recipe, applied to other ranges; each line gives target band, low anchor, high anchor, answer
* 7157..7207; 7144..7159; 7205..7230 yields -2.0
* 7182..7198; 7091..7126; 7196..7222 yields -0.6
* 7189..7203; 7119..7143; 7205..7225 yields 0.0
